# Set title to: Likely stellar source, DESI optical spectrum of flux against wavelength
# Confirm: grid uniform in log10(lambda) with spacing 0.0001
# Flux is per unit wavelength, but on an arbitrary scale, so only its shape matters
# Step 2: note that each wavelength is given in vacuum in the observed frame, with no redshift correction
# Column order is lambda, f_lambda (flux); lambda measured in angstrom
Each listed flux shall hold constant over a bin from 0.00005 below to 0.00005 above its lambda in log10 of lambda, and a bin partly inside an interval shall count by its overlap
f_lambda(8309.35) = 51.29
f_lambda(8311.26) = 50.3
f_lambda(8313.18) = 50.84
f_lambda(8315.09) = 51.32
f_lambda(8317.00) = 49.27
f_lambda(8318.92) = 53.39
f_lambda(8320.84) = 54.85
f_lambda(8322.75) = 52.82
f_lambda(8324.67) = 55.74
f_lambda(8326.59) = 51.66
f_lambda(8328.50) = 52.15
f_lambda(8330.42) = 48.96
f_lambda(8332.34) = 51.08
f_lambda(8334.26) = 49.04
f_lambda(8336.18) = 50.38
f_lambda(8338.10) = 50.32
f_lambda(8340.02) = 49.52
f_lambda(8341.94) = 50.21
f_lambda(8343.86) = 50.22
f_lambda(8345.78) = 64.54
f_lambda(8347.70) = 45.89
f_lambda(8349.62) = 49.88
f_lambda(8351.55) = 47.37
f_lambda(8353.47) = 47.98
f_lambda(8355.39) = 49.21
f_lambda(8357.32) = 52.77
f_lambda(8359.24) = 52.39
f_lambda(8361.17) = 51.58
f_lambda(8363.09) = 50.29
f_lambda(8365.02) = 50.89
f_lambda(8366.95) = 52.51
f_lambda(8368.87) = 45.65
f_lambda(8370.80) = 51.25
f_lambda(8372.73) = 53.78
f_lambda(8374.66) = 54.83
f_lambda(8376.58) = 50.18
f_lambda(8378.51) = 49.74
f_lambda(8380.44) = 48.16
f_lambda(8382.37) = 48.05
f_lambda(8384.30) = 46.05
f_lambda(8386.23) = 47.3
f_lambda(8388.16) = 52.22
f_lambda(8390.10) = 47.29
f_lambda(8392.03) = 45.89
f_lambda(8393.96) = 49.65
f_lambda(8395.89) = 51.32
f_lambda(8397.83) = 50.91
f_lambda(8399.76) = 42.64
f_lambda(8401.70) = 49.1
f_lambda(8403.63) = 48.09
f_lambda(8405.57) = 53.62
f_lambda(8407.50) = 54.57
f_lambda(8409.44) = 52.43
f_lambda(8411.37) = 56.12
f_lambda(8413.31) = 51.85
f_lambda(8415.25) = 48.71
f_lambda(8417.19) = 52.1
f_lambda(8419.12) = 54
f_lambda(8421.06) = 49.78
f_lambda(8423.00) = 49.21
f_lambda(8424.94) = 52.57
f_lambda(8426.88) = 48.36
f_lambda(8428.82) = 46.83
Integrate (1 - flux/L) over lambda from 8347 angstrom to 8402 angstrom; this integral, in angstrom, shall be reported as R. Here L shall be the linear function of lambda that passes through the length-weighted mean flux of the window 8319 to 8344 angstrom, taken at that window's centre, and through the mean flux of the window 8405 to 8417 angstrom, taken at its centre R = 2.8 angstrom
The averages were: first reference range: 51.4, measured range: 49.5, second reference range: 52.8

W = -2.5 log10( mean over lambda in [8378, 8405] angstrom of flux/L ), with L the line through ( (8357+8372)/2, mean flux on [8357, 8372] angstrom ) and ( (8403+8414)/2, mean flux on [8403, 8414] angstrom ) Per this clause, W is 0.08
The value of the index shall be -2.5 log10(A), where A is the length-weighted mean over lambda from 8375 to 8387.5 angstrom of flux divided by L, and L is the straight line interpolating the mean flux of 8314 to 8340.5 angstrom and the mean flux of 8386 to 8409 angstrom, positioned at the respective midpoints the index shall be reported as 0.028 mag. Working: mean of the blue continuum 51.5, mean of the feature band 48.7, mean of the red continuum 49.5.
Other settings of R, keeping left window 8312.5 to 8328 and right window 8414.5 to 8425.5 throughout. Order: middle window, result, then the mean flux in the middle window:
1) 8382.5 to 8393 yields 0.8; 47.8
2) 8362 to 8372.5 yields 0.3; 50.4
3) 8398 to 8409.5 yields 0.3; 49.9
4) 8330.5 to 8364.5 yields 0.9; 50.7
